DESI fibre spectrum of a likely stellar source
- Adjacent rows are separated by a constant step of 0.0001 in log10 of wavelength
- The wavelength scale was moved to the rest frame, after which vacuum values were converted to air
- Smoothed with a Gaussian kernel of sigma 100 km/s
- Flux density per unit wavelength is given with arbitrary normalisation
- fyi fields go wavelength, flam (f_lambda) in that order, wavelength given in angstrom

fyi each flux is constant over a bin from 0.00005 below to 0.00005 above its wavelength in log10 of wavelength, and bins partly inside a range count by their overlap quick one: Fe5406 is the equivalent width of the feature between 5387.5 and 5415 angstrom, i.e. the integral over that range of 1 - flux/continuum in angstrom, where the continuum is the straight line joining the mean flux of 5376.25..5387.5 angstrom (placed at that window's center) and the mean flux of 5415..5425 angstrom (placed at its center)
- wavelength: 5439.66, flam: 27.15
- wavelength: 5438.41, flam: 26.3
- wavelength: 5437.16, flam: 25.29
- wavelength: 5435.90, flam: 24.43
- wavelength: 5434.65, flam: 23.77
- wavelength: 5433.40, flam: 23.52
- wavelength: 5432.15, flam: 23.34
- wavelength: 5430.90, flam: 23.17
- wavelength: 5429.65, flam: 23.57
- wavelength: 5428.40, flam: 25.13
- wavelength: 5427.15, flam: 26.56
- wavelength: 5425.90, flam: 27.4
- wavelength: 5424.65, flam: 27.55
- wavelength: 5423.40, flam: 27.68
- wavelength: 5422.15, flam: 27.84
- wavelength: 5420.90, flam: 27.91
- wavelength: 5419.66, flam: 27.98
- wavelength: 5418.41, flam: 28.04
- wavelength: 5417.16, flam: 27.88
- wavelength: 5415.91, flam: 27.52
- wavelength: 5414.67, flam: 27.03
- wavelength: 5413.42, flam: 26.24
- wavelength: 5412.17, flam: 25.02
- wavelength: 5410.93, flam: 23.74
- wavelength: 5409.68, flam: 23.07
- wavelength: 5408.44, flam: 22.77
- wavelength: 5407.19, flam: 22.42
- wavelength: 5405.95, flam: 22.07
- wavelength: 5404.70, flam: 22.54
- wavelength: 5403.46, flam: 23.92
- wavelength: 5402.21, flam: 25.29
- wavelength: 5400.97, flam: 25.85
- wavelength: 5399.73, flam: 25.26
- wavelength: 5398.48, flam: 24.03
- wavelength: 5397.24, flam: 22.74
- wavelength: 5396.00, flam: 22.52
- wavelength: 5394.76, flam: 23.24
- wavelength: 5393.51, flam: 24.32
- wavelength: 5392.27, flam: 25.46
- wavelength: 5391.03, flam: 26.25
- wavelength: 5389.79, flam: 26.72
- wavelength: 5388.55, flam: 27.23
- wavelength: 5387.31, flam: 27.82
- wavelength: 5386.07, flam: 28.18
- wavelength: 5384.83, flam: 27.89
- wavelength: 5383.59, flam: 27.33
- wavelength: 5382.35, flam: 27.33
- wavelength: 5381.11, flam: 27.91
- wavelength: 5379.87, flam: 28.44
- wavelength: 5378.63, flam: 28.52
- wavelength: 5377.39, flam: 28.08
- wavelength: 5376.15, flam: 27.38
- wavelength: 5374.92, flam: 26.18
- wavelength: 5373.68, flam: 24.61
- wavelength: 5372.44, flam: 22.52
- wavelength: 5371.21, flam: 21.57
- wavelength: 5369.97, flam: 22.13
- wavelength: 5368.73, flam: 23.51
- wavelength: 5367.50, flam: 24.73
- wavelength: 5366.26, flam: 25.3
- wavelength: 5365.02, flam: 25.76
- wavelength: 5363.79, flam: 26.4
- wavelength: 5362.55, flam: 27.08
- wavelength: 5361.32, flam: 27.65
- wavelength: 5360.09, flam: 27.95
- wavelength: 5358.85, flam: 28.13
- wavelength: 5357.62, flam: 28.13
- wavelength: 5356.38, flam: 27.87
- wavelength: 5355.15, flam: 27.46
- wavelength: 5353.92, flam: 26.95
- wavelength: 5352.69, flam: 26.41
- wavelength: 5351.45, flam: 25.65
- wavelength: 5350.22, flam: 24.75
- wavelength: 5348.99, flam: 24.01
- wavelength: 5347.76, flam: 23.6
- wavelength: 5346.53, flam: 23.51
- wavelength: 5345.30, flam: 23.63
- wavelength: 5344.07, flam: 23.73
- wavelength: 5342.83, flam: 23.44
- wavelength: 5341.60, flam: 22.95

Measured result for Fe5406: 3.3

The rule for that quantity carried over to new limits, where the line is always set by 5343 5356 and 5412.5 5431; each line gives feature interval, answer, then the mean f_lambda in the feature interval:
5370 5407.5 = 0.8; 25.4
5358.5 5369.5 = -0.4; 26.2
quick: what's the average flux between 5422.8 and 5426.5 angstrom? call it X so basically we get 27.5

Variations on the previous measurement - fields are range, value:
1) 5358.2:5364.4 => 27.5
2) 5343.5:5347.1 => 23.6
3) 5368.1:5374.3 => 22.9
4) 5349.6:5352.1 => 25.2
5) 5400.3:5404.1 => 25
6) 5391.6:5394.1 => 25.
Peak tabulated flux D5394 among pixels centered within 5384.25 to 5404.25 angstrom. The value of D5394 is 28.18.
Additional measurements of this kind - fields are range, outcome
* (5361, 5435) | 28.52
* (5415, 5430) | 28.04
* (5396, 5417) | 27.52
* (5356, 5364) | 28.13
